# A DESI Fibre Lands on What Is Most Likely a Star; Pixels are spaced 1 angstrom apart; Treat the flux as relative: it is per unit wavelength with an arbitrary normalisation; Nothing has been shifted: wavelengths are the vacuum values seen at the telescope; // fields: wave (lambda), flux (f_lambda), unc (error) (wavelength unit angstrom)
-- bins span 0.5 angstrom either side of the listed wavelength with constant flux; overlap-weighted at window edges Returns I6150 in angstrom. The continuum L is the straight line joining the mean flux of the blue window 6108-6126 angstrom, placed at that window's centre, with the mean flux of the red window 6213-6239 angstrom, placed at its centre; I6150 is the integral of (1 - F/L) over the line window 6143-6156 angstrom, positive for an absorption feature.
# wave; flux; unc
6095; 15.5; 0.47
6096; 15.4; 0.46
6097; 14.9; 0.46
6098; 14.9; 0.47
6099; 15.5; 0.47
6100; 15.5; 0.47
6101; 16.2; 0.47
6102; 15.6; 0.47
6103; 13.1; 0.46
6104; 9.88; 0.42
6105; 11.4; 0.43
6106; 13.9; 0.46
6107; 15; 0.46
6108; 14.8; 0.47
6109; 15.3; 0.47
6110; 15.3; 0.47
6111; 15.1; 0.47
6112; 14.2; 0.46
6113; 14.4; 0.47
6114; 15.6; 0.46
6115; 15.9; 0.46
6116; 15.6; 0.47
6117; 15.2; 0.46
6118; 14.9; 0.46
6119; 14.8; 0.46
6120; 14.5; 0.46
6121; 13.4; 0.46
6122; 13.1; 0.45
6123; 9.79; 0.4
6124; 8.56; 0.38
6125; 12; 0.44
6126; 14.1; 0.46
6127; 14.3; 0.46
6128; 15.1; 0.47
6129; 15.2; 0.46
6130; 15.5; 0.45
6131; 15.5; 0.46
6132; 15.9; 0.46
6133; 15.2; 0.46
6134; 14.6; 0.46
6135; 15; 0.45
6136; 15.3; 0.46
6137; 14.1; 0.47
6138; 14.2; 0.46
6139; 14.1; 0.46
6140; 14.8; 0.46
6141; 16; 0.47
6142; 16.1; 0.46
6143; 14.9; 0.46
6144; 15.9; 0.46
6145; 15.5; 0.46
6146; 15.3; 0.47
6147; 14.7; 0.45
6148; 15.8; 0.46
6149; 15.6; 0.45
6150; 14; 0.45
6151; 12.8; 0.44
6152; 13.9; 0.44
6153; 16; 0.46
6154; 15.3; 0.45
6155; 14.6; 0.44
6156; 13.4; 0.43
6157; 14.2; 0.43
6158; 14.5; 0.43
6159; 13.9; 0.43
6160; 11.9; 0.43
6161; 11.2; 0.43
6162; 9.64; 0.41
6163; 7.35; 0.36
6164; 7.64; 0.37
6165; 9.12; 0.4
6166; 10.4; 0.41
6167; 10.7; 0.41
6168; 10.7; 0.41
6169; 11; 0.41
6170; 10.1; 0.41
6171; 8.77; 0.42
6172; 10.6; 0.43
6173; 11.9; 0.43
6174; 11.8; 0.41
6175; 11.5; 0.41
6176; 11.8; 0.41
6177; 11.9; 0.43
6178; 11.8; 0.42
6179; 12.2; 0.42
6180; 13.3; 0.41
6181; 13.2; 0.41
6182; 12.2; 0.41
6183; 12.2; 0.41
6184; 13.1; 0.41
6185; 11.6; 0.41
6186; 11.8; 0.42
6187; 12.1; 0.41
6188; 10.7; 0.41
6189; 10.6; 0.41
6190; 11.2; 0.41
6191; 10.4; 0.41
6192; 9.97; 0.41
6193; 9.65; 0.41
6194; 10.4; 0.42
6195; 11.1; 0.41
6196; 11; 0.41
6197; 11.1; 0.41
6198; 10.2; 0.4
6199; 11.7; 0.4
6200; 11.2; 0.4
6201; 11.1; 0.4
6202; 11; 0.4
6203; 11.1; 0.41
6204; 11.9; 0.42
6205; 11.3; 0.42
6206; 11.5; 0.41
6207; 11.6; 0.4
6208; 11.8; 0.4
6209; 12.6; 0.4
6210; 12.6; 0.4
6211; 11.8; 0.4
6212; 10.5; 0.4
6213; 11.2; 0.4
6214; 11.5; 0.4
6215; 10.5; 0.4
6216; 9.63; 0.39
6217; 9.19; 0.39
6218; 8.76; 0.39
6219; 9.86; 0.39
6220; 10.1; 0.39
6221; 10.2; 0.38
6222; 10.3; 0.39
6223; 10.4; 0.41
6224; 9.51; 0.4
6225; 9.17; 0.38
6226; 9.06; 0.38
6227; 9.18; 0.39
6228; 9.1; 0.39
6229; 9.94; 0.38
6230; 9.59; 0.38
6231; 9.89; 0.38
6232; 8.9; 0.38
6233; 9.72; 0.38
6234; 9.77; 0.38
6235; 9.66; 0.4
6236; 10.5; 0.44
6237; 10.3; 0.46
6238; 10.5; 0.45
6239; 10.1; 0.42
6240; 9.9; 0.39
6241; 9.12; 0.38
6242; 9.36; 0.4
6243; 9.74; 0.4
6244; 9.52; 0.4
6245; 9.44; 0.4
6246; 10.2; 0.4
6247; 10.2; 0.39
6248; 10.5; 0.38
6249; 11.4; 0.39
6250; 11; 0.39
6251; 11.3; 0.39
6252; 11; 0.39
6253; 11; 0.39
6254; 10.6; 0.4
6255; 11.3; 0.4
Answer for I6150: -2.2 angstrom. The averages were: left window 14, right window 9.84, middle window 14.9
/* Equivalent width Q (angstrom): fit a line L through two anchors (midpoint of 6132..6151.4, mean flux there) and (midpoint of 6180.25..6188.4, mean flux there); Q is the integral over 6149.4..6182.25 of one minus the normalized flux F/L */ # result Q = 3.6 angstrom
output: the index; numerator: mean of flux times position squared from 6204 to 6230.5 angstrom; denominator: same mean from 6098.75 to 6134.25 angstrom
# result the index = 0.76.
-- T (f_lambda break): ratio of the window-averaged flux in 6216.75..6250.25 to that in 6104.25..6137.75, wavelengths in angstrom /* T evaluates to 0.69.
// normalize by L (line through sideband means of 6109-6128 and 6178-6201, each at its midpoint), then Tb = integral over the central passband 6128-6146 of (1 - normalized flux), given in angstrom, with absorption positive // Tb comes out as -2.50 angstrom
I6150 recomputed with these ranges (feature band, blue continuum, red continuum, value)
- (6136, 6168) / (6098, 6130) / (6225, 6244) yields -1.7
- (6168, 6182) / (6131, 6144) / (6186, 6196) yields 0.6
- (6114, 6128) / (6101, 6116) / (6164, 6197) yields 0.1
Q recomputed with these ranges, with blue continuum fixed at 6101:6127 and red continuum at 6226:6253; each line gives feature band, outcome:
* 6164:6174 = 1.5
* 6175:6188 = -0.4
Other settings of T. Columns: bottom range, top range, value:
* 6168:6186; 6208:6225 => 0.90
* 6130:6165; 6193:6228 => 0.76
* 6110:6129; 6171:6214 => 0.82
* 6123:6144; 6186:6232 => 0.73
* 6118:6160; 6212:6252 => 0.69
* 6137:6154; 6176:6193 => 0.78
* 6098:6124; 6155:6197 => 0.80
